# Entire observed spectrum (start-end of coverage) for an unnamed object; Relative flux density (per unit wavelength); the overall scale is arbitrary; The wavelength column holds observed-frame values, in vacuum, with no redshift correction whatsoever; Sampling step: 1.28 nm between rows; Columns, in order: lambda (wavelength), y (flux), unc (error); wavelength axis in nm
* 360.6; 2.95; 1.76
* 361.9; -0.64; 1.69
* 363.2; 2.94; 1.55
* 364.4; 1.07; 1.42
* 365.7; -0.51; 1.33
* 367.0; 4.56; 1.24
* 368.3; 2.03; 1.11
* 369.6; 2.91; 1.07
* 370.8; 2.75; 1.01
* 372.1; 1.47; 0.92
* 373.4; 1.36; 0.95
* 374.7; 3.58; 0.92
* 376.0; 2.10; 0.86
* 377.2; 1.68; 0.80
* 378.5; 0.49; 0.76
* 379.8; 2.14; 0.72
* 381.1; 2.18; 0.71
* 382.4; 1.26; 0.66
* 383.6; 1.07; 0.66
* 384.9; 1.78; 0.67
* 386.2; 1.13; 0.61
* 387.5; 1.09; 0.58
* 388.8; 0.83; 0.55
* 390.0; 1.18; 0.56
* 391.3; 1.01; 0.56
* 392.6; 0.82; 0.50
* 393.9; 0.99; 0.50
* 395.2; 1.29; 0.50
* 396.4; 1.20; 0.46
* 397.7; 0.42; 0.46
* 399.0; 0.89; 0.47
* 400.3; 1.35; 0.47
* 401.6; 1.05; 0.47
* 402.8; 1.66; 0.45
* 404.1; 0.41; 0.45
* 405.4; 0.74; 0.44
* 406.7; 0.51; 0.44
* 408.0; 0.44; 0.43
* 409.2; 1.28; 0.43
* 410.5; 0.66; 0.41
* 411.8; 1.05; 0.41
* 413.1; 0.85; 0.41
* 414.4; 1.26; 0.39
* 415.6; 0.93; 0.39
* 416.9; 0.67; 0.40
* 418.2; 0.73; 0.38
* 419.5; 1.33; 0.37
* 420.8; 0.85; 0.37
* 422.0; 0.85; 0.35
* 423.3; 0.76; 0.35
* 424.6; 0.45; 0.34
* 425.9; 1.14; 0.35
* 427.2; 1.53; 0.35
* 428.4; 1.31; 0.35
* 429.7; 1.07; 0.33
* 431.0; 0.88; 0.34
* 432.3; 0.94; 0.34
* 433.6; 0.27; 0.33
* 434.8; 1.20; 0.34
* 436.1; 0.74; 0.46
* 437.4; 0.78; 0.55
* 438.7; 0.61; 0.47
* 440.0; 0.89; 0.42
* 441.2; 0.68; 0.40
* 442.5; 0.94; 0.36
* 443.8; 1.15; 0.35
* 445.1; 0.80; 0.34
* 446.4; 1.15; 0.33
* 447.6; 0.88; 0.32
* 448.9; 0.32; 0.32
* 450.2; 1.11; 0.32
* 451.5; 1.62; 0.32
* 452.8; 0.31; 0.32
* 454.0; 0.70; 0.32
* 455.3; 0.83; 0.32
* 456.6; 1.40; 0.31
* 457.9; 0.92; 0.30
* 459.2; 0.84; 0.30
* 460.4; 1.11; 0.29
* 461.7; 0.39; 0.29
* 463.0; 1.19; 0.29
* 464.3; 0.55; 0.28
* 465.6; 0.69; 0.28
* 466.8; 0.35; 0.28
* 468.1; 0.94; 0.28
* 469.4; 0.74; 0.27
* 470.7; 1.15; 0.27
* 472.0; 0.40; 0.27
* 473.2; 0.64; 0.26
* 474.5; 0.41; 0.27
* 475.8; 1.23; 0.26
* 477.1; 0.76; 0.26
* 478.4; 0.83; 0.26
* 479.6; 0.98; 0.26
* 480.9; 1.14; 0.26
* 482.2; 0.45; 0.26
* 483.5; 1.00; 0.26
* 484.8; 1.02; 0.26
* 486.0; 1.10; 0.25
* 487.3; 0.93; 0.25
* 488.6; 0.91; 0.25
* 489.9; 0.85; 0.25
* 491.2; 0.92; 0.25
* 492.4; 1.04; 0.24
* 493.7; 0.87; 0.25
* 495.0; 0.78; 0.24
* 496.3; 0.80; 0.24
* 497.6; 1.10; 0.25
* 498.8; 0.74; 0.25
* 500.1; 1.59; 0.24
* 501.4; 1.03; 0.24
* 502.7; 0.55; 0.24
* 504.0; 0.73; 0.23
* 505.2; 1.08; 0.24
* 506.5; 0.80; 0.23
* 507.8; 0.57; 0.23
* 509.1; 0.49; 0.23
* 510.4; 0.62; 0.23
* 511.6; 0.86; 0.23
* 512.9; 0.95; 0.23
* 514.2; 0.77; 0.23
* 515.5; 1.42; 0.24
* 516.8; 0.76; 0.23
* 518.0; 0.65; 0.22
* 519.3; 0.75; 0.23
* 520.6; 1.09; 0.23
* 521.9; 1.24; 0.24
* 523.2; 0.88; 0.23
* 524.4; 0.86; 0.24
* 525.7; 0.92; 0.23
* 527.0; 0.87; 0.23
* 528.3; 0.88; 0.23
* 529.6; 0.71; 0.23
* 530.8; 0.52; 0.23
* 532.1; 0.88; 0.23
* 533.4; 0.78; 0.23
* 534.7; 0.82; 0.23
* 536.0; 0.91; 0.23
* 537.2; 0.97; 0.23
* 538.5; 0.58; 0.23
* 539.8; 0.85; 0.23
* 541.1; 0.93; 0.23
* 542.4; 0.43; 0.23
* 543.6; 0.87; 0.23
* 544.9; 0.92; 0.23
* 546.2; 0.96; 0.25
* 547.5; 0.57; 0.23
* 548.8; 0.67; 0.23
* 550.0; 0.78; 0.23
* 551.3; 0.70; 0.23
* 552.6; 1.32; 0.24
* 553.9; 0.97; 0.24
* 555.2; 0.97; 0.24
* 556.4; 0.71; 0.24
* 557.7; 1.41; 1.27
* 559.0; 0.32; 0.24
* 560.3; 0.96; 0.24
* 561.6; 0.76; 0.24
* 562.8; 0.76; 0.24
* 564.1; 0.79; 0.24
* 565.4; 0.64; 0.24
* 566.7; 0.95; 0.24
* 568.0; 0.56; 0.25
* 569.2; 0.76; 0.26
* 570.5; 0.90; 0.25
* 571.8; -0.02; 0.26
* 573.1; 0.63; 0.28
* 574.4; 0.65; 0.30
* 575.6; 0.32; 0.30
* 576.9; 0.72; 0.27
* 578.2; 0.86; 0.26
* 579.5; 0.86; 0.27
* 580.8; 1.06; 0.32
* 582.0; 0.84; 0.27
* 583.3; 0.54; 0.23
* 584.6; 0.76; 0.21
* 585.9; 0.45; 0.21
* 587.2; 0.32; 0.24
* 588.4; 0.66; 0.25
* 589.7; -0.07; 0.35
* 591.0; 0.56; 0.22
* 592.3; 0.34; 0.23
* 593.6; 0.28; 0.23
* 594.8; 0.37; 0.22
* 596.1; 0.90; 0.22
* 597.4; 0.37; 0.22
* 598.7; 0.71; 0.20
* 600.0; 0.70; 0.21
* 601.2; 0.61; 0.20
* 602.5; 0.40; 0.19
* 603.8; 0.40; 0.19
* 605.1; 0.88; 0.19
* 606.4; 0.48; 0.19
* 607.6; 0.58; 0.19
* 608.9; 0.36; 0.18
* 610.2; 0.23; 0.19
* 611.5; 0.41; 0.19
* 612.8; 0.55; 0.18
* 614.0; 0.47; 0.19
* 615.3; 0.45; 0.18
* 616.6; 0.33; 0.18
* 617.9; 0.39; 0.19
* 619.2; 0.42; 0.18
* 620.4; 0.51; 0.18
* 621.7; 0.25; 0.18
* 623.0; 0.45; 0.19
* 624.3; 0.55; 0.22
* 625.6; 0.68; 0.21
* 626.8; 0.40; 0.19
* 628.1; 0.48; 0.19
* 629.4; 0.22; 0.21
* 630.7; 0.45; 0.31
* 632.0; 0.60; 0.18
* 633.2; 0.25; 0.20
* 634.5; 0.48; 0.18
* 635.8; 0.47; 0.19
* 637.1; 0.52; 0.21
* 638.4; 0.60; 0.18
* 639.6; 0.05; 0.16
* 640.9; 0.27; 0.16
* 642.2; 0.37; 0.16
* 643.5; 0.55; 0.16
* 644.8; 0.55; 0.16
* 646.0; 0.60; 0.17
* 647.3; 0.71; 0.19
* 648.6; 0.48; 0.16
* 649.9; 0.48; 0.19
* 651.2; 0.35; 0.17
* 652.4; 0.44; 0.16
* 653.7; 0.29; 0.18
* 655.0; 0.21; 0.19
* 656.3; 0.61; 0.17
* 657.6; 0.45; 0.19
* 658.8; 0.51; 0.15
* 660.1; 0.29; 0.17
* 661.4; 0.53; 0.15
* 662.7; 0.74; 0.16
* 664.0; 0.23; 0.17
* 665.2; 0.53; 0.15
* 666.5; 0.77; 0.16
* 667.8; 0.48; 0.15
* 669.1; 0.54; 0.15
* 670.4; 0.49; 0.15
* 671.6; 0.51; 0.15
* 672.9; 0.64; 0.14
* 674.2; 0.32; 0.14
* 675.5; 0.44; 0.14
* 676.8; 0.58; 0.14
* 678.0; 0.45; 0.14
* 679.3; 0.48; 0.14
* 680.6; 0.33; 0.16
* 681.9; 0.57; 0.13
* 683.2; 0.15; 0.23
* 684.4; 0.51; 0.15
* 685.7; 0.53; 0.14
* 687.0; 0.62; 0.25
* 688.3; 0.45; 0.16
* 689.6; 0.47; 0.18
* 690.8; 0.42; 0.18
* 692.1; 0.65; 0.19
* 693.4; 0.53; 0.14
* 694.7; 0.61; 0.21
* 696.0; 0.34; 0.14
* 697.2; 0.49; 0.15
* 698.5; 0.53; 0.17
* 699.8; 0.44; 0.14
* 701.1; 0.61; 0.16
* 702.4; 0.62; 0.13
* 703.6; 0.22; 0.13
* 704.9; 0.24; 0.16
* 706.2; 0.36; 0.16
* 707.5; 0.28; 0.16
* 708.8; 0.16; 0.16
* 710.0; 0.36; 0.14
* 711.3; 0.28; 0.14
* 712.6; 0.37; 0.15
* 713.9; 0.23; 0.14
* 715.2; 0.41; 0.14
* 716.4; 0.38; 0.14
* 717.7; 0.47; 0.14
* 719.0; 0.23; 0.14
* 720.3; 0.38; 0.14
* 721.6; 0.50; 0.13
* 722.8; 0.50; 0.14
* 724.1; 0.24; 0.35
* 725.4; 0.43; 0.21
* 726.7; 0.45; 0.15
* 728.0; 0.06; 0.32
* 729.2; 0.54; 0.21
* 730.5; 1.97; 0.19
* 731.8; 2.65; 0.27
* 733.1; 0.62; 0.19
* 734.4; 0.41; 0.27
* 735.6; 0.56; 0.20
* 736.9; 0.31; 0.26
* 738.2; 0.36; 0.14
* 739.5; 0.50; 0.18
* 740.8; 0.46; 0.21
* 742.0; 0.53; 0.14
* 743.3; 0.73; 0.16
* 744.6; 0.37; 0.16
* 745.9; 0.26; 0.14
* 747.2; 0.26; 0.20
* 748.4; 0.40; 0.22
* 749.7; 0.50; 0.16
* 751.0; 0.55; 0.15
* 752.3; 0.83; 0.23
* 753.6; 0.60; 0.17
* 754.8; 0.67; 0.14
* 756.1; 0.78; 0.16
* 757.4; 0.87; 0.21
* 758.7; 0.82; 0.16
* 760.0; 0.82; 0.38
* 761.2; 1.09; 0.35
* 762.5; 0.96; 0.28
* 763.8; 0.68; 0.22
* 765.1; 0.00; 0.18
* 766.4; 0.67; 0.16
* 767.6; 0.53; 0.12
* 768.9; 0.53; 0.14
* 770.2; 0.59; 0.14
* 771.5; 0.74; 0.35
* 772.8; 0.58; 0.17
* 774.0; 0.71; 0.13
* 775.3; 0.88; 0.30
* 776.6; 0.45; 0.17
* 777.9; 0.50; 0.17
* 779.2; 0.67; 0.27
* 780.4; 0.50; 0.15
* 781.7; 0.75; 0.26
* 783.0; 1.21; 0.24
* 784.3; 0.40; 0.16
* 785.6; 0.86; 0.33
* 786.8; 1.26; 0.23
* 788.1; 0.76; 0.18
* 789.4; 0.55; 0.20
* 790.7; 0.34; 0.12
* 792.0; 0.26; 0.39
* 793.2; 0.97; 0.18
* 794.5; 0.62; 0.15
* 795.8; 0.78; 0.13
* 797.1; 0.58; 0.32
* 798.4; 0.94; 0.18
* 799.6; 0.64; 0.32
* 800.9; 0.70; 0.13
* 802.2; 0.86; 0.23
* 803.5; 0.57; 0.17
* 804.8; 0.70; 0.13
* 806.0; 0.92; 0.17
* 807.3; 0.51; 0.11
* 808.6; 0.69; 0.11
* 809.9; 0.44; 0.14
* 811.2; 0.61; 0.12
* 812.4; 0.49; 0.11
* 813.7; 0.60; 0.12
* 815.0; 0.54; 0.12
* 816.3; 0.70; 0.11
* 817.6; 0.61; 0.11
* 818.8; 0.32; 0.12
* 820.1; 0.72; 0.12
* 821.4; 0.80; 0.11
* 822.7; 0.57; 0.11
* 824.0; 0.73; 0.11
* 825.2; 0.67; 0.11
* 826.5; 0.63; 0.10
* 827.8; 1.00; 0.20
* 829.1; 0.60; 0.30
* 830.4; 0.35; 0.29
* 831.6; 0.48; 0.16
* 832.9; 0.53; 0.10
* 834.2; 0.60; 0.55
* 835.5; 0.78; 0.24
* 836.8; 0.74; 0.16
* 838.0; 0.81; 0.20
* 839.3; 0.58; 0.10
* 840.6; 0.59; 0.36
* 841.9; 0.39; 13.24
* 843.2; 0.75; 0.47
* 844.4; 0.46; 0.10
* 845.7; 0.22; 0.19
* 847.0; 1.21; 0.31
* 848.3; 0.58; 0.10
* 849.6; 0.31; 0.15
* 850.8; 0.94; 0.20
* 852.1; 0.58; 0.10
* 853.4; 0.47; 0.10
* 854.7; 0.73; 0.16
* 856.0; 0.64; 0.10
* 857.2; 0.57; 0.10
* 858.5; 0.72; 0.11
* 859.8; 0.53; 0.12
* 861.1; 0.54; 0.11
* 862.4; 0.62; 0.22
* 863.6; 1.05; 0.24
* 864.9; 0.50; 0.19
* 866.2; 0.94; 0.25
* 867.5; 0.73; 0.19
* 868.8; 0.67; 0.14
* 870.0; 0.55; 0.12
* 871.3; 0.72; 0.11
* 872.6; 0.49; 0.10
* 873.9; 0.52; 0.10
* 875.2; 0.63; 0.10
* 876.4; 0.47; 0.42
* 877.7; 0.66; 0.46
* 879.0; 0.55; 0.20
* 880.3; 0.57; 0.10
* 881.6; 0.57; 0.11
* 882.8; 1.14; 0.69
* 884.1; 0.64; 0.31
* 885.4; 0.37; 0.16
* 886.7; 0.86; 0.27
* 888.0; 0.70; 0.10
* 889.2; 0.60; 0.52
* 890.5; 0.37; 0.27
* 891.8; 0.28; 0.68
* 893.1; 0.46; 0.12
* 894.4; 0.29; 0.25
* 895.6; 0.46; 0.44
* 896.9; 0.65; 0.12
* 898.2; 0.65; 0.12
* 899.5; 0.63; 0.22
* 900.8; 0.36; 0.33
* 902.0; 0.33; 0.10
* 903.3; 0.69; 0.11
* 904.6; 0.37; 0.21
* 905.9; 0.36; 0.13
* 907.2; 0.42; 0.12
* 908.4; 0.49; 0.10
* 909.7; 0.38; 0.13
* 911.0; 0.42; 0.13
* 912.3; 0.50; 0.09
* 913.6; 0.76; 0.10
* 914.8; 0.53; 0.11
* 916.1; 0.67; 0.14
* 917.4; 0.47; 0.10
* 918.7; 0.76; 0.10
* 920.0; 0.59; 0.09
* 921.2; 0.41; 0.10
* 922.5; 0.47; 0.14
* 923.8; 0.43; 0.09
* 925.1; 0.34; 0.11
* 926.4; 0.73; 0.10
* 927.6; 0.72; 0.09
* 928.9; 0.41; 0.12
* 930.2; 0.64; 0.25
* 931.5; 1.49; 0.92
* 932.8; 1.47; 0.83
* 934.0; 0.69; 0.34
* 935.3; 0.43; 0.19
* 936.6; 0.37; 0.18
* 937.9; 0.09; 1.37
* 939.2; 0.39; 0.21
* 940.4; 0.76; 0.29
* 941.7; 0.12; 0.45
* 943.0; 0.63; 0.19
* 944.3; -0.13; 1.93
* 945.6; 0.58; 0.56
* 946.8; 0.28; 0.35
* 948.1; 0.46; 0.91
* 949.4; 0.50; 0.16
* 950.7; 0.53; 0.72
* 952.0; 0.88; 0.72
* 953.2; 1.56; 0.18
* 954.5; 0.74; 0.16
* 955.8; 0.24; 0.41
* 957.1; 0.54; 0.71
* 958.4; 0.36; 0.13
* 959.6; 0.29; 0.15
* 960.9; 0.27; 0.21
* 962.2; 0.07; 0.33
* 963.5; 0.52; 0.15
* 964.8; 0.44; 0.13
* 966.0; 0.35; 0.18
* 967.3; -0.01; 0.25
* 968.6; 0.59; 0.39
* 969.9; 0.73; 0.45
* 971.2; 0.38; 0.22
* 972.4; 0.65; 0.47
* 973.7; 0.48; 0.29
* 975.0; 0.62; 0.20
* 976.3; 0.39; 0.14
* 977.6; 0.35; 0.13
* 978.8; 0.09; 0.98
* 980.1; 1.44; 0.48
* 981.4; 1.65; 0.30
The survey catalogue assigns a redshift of 0.96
